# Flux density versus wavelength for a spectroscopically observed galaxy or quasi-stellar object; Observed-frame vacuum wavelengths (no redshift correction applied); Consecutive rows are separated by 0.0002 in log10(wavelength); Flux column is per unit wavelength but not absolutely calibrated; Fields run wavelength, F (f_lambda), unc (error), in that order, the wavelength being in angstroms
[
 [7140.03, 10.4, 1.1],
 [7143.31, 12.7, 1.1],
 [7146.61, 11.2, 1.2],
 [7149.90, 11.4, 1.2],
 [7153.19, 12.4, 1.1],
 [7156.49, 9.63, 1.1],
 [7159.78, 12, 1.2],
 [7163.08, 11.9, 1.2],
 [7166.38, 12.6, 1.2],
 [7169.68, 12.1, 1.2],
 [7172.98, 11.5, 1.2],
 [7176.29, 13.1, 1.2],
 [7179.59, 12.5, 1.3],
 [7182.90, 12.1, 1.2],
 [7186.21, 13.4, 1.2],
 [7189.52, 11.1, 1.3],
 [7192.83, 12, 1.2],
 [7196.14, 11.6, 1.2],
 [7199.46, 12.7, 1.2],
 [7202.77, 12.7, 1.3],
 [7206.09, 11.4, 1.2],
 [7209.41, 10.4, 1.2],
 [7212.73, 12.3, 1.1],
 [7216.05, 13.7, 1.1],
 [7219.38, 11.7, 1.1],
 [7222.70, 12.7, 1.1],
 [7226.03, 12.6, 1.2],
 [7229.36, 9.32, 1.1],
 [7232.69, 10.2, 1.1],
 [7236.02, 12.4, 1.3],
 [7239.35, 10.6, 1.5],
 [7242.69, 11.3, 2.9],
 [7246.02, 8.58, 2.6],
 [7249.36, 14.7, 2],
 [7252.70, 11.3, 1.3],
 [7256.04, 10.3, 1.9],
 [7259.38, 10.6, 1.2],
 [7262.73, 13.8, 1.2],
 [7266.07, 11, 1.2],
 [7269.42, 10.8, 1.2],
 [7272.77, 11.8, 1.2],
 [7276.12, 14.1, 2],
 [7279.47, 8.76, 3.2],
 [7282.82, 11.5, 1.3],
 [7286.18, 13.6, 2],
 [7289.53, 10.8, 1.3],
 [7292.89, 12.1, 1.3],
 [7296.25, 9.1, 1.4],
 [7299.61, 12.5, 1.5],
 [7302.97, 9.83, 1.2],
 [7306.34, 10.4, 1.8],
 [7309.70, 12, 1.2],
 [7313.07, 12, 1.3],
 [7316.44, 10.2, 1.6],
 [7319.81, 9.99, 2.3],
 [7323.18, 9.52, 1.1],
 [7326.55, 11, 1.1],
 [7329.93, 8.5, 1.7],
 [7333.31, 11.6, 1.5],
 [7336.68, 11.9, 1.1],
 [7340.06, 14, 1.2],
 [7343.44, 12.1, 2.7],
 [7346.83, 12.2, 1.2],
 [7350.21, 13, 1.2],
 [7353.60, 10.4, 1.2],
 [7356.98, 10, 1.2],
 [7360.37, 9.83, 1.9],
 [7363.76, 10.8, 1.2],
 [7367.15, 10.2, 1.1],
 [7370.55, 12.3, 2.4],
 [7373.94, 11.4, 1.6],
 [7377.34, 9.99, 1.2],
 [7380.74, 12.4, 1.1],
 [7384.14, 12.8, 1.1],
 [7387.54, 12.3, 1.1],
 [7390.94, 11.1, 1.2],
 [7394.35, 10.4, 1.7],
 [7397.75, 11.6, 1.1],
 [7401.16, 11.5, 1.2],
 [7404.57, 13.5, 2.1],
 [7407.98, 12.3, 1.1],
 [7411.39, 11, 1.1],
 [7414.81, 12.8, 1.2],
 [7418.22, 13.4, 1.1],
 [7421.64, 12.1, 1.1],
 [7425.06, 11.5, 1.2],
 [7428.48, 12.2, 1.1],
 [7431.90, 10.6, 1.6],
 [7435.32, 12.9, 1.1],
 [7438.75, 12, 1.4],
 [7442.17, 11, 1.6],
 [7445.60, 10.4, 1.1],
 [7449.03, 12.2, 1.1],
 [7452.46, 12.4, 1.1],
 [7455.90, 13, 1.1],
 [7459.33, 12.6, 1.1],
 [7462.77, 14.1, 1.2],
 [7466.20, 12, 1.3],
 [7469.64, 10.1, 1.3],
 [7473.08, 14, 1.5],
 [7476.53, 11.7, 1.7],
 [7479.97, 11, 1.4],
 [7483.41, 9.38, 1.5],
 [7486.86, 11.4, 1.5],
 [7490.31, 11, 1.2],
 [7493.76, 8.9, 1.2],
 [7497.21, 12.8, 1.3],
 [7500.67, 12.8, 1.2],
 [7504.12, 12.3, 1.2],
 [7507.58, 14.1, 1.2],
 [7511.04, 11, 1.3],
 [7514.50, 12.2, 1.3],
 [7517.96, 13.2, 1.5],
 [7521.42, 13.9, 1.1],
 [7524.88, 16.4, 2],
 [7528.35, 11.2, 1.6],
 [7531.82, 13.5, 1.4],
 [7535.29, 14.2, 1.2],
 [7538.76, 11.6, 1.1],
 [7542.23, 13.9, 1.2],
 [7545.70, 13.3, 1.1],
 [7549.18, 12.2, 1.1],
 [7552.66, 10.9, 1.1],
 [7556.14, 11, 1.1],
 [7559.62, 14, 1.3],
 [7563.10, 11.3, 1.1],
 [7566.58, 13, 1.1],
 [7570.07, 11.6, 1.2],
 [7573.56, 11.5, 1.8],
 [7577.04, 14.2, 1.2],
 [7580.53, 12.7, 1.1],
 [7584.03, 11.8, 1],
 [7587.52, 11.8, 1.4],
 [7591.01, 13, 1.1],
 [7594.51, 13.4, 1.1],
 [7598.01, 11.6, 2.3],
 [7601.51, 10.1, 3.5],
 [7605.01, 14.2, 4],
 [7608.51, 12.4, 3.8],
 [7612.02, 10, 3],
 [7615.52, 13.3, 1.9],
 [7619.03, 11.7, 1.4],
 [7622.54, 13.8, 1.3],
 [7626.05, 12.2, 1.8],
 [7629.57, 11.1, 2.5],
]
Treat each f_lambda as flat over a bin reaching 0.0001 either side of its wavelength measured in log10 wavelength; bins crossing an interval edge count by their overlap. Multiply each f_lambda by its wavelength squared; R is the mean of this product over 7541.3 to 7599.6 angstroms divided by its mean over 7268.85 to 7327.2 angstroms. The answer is 1.20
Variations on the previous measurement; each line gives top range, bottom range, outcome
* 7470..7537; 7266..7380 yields 1.16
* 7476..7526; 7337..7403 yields 1.09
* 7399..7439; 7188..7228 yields 1.07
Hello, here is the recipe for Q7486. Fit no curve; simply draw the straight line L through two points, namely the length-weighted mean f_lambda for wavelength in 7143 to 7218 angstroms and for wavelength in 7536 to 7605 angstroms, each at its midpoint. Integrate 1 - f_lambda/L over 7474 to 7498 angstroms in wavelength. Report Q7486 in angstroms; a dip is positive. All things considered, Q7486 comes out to 2.6 angstroms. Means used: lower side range 12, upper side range 12.3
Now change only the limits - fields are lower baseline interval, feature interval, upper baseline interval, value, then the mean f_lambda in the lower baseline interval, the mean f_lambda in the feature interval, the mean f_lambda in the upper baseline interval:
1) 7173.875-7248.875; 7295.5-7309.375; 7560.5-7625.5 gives 1.4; 11.8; 10.7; 12.3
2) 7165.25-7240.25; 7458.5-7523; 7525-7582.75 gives 2.5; 12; 12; 12.6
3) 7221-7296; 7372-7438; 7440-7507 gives -1.2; 11.4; 11.9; 11.8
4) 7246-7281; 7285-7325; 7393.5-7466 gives 2.5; 11.6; 11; 12.1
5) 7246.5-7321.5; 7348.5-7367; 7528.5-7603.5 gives 1.4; 11.4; 10.8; 12.4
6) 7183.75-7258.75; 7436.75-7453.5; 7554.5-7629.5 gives 0.6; 11.7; 11.6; 12.3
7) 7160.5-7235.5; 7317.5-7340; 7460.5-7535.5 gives 2.7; 12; 10.7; 12.3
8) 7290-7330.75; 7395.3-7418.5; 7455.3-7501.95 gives -1.9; 10.6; 12.2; 11.7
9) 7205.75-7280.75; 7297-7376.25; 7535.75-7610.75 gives 4.5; 11.5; 11.1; 12.4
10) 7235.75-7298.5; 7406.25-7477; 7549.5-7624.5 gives -1.5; 11.4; 12.1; 12.3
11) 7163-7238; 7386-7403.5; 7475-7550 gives 1.1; 12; 11.4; 12.4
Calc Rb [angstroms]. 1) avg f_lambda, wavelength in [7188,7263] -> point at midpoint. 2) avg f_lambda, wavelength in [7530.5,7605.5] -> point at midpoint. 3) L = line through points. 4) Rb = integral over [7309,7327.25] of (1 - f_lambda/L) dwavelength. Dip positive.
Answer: 1.7 angstroms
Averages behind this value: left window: 11.6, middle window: 10.7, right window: 12.5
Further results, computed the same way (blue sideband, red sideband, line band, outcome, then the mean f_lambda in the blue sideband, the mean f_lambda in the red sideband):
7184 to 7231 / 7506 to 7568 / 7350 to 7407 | 4.88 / 12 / 12.8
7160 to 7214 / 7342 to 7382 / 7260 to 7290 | -0.40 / 12.1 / 11.2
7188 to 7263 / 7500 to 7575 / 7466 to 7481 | 0.84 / 11.6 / 12.7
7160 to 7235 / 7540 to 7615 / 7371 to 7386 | 0.52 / 12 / 12.3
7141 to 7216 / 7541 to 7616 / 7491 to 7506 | 0.68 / 12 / 12.3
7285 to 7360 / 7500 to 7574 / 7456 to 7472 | -0.22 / 11.2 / 12.7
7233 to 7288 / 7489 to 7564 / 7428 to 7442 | 0.47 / 11.5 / 12.6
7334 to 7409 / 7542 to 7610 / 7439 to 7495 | 1.70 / 11.6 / 12.4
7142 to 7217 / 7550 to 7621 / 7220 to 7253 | 1.76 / 12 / 12.2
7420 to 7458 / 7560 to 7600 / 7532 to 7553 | -1.05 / 11.9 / 12.4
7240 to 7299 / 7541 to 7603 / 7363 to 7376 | 0.60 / 11.4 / 12.3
